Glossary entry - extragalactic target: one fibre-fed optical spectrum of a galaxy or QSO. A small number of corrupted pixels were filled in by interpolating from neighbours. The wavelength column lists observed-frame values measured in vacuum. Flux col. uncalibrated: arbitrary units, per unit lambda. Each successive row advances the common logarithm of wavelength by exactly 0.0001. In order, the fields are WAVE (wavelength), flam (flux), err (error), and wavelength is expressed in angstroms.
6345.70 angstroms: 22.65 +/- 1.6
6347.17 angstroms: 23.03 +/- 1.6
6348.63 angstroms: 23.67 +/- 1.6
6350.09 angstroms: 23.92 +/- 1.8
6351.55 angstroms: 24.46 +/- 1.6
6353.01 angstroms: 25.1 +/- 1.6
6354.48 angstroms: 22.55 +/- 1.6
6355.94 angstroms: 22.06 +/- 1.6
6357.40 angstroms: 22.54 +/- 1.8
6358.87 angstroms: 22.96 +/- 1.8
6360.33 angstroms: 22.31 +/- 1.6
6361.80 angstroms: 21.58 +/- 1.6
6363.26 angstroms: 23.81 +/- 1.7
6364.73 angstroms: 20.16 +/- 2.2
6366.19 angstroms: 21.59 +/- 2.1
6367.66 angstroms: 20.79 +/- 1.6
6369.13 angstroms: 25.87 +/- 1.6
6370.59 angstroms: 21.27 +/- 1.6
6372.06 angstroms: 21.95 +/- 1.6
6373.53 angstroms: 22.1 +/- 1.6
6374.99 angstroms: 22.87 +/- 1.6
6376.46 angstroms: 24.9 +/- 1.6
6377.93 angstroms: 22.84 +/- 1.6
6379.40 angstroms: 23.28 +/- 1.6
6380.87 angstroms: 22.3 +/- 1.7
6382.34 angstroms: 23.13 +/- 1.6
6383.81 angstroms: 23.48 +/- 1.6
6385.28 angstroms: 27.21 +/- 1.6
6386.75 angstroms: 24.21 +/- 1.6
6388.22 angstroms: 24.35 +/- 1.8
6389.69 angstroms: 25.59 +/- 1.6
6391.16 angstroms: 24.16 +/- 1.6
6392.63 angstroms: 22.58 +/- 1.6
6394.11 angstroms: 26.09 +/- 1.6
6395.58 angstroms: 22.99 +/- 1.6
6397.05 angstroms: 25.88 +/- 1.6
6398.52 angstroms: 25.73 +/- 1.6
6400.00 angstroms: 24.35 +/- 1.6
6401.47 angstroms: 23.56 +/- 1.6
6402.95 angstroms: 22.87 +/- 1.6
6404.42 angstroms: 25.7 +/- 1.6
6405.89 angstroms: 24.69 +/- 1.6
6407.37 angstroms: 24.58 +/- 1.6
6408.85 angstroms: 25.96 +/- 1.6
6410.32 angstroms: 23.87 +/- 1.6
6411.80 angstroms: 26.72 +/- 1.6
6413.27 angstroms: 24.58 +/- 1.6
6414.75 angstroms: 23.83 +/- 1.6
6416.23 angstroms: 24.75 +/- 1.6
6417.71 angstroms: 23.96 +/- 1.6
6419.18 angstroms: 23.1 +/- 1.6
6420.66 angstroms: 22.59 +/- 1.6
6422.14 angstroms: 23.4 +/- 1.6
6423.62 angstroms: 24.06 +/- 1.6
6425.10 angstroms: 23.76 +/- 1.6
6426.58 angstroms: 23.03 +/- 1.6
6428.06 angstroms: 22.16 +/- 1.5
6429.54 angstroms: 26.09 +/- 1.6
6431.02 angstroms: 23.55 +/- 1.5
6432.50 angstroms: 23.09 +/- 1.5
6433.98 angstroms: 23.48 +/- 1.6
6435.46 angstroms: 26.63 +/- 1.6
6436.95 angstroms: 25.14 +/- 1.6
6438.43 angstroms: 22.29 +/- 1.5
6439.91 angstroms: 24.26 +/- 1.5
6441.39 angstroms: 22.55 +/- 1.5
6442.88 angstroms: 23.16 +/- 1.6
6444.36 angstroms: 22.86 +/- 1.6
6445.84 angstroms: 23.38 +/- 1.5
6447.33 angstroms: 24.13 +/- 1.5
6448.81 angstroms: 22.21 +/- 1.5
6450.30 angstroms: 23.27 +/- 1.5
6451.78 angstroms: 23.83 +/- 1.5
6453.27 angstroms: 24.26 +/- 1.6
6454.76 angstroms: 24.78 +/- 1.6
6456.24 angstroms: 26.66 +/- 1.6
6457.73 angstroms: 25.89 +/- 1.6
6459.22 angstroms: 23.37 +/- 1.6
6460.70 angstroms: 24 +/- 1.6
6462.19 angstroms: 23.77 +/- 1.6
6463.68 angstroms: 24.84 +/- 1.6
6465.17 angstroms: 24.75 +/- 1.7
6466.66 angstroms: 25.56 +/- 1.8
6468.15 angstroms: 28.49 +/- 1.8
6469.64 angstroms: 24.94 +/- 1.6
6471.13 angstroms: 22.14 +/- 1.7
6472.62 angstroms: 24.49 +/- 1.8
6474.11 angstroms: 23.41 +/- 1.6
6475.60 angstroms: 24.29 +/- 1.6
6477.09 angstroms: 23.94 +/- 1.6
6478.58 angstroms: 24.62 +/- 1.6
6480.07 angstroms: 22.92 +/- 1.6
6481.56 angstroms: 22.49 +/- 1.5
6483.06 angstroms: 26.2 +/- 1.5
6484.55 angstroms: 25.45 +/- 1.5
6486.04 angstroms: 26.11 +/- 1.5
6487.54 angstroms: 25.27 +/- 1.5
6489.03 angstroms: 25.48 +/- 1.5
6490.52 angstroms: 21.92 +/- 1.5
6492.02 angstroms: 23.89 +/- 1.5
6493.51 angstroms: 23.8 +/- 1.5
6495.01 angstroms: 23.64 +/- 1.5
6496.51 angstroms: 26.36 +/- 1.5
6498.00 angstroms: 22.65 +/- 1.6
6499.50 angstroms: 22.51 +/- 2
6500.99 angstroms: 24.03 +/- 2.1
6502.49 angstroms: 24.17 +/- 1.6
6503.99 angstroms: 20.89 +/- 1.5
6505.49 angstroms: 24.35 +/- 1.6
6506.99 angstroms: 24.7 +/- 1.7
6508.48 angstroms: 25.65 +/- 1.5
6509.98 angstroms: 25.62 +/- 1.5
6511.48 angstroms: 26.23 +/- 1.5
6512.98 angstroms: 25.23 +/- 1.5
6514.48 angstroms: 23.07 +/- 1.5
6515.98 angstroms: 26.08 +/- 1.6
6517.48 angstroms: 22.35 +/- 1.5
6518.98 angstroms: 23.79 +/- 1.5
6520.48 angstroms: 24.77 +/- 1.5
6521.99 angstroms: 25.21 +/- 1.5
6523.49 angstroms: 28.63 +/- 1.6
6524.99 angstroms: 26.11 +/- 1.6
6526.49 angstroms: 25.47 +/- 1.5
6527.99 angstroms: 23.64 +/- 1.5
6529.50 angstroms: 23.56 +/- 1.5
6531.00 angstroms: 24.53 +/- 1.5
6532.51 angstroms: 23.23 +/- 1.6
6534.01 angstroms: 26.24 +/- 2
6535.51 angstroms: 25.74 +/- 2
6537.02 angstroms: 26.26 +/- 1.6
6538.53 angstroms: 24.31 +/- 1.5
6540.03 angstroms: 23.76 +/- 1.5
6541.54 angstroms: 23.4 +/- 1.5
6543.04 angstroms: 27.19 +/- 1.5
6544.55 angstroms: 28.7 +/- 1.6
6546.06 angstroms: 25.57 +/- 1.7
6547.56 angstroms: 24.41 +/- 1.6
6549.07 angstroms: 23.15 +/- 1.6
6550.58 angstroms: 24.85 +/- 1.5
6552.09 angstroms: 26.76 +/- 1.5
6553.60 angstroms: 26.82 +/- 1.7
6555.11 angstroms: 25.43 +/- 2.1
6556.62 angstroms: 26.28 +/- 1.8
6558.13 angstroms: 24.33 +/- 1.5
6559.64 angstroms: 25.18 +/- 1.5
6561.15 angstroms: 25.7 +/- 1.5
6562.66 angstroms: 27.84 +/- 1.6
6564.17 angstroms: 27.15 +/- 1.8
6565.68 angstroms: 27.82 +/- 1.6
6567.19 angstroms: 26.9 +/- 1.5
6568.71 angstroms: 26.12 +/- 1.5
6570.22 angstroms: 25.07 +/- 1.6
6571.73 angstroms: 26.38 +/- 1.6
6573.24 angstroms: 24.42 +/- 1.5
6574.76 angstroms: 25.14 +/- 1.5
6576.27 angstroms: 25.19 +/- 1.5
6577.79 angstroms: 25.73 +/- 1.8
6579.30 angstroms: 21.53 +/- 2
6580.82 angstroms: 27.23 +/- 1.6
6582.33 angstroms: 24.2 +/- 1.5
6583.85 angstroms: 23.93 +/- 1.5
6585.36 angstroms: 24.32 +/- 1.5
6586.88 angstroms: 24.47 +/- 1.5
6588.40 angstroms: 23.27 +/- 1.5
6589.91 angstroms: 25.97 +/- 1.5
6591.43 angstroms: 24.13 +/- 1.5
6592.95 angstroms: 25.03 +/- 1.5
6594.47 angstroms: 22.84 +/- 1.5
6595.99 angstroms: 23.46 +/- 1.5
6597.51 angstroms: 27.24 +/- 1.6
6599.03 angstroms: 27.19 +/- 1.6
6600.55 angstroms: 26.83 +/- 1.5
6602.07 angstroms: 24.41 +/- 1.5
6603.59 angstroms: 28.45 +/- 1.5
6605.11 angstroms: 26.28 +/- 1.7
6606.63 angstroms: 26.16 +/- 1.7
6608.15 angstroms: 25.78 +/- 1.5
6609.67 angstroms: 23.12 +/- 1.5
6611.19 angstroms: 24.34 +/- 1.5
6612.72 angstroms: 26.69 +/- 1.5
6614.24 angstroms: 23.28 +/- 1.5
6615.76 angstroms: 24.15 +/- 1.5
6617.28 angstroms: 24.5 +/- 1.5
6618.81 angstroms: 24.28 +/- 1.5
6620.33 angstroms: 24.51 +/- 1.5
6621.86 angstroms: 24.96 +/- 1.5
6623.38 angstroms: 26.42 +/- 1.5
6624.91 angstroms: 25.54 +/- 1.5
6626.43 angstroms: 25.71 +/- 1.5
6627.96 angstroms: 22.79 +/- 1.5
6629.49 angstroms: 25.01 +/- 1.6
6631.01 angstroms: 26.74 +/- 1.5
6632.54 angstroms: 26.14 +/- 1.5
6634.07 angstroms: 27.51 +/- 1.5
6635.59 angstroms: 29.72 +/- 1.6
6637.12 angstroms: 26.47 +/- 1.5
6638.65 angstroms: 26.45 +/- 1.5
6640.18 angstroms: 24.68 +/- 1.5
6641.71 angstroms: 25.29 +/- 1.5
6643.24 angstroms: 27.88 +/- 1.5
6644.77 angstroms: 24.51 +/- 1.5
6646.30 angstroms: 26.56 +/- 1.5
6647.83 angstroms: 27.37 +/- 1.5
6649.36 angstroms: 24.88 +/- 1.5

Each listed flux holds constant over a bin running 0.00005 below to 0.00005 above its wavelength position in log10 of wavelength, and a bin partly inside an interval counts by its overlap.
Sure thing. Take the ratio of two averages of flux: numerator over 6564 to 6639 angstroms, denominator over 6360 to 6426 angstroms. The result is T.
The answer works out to 1.1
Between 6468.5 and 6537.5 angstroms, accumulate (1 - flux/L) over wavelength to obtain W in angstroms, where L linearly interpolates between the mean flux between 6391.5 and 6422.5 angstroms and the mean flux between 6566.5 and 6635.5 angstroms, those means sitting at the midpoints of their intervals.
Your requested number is 0.8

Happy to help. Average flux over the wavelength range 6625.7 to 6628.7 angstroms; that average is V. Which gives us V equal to 24.2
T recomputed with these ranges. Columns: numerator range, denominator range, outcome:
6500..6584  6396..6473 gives 1.04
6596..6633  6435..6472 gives 1.05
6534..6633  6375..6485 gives 1.05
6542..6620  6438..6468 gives 1.05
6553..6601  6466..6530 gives 1.04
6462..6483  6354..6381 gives 1.08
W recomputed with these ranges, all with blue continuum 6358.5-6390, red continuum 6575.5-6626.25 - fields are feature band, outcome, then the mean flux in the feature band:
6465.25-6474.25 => -0.4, 24.9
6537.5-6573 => -1.6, 25.8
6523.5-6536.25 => -0.3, 25.1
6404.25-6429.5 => -0.8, 24.2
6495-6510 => 0.1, 24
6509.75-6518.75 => -0.1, 24.7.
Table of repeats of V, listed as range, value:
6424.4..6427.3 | 23.4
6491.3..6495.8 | 23.8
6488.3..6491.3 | 23.7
